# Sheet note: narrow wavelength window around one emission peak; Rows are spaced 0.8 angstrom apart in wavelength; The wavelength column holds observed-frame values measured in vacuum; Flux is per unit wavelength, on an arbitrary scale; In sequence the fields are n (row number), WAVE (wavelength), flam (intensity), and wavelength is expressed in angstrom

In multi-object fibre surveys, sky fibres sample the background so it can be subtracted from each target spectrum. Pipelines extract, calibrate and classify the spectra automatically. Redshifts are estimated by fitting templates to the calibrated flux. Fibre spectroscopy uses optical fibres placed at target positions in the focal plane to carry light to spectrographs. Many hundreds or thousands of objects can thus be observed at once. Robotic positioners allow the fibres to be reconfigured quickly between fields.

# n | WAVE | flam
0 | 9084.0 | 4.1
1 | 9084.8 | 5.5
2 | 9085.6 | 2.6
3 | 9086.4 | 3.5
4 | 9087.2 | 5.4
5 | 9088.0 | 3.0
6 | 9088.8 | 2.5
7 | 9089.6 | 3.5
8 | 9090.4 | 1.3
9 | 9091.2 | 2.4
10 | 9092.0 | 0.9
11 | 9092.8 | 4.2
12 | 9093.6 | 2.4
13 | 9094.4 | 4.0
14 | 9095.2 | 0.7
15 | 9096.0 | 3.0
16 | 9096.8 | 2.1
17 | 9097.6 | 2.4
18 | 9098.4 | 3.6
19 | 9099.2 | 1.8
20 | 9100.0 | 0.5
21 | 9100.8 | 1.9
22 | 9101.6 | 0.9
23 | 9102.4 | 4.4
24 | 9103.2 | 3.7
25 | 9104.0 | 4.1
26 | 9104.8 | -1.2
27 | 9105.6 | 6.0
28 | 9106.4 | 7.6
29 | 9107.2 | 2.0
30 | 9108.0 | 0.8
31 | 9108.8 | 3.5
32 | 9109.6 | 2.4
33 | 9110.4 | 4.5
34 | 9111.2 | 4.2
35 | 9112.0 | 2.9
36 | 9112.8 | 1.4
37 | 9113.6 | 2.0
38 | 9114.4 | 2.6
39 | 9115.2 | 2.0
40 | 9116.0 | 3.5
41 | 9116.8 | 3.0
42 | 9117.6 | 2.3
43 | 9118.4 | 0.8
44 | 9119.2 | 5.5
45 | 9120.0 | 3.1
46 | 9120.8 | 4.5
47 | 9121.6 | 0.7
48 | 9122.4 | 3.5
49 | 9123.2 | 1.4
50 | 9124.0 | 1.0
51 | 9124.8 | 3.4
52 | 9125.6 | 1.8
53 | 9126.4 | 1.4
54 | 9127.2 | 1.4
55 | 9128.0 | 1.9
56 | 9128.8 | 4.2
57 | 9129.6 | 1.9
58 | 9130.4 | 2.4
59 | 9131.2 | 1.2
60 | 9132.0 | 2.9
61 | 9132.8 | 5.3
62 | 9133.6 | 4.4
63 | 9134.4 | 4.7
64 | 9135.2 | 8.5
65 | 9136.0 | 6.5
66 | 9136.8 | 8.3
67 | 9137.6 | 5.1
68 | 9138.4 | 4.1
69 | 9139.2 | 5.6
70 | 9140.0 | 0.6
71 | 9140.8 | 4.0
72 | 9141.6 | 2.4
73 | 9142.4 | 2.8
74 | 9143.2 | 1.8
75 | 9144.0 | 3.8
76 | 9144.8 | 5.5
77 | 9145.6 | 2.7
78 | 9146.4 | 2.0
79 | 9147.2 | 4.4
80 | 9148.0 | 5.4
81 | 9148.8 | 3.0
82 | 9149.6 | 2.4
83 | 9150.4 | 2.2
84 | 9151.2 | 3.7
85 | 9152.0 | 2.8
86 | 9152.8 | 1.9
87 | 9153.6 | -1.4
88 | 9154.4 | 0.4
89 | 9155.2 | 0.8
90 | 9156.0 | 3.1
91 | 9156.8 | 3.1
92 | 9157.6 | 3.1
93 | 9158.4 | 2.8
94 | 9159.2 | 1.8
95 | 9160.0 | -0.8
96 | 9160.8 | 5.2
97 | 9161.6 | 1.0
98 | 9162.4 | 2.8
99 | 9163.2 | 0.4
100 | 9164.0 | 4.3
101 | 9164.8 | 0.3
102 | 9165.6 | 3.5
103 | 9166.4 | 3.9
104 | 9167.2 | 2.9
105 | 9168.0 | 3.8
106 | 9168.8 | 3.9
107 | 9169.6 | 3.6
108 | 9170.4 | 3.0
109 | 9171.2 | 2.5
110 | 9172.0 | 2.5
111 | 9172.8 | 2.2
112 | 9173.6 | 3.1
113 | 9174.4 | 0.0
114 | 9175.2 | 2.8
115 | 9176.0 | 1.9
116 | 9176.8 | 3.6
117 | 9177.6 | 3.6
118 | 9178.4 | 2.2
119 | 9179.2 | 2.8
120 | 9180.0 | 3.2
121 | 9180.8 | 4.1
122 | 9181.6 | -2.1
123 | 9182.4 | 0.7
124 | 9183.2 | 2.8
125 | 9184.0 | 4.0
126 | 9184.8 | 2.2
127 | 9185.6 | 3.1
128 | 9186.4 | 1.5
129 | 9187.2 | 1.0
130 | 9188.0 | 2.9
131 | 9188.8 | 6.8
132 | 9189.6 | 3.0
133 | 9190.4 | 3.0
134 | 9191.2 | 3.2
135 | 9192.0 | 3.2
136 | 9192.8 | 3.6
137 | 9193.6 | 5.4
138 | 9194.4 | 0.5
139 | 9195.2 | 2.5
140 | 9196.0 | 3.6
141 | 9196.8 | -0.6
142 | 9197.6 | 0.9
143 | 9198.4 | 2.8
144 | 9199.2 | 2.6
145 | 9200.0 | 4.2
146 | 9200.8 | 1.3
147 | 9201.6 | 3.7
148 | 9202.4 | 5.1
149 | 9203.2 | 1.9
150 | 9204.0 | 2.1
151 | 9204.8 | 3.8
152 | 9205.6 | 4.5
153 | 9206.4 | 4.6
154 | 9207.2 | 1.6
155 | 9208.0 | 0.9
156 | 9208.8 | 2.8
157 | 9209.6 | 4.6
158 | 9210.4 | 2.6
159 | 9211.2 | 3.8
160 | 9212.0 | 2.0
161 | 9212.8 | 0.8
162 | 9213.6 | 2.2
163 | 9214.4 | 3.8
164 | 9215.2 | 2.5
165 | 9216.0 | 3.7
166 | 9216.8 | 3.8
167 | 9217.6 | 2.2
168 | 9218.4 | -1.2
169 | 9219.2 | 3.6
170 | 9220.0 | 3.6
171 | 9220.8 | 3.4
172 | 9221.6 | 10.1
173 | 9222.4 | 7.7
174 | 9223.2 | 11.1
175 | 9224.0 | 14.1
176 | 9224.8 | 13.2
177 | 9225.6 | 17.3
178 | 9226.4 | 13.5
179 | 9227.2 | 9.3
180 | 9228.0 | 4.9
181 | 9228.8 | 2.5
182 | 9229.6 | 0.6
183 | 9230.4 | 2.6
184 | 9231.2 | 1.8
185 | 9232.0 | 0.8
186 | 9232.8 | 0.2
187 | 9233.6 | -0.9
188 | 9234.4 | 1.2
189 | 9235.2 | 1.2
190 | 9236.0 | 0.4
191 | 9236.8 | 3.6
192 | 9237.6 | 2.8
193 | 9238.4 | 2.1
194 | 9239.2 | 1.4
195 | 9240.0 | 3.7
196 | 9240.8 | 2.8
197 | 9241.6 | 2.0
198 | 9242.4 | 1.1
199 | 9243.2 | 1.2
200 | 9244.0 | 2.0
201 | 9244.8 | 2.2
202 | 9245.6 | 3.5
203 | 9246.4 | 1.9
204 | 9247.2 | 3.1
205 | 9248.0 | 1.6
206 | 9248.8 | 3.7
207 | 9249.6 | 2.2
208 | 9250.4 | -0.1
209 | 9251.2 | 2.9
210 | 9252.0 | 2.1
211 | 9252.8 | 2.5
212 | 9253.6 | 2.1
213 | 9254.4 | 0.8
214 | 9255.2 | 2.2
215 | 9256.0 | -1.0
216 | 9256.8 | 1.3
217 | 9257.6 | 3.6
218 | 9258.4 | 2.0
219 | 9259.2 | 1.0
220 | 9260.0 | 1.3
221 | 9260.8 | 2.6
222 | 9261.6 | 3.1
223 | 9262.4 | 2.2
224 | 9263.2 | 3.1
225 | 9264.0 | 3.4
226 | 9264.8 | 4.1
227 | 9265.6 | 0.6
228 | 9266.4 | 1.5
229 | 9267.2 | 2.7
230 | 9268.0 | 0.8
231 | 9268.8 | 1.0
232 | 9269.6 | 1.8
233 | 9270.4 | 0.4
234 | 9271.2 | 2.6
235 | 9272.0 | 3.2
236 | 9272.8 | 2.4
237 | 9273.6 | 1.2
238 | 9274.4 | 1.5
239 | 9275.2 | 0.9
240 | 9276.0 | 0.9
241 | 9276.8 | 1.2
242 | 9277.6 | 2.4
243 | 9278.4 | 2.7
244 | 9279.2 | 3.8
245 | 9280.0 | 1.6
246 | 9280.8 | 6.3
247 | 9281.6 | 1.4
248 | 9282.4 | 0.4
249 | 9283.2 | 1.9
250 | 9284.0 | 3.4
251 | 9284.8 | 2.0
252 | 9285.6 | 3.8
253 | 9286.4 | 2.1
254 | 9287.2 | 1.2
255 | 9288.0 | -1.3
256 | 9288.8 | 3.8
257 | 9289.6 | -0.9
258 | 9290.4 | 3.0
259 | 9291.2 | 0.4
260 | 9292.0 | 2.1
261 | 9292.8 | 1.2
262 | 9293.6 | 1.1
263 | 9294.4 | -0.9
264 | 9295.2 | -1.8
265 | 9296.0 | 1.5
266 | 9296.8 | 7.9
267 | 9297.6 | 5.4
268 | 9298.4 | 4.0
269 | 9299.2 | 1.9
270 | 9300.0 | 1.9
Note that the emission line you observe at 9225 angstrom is [O III] 5007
